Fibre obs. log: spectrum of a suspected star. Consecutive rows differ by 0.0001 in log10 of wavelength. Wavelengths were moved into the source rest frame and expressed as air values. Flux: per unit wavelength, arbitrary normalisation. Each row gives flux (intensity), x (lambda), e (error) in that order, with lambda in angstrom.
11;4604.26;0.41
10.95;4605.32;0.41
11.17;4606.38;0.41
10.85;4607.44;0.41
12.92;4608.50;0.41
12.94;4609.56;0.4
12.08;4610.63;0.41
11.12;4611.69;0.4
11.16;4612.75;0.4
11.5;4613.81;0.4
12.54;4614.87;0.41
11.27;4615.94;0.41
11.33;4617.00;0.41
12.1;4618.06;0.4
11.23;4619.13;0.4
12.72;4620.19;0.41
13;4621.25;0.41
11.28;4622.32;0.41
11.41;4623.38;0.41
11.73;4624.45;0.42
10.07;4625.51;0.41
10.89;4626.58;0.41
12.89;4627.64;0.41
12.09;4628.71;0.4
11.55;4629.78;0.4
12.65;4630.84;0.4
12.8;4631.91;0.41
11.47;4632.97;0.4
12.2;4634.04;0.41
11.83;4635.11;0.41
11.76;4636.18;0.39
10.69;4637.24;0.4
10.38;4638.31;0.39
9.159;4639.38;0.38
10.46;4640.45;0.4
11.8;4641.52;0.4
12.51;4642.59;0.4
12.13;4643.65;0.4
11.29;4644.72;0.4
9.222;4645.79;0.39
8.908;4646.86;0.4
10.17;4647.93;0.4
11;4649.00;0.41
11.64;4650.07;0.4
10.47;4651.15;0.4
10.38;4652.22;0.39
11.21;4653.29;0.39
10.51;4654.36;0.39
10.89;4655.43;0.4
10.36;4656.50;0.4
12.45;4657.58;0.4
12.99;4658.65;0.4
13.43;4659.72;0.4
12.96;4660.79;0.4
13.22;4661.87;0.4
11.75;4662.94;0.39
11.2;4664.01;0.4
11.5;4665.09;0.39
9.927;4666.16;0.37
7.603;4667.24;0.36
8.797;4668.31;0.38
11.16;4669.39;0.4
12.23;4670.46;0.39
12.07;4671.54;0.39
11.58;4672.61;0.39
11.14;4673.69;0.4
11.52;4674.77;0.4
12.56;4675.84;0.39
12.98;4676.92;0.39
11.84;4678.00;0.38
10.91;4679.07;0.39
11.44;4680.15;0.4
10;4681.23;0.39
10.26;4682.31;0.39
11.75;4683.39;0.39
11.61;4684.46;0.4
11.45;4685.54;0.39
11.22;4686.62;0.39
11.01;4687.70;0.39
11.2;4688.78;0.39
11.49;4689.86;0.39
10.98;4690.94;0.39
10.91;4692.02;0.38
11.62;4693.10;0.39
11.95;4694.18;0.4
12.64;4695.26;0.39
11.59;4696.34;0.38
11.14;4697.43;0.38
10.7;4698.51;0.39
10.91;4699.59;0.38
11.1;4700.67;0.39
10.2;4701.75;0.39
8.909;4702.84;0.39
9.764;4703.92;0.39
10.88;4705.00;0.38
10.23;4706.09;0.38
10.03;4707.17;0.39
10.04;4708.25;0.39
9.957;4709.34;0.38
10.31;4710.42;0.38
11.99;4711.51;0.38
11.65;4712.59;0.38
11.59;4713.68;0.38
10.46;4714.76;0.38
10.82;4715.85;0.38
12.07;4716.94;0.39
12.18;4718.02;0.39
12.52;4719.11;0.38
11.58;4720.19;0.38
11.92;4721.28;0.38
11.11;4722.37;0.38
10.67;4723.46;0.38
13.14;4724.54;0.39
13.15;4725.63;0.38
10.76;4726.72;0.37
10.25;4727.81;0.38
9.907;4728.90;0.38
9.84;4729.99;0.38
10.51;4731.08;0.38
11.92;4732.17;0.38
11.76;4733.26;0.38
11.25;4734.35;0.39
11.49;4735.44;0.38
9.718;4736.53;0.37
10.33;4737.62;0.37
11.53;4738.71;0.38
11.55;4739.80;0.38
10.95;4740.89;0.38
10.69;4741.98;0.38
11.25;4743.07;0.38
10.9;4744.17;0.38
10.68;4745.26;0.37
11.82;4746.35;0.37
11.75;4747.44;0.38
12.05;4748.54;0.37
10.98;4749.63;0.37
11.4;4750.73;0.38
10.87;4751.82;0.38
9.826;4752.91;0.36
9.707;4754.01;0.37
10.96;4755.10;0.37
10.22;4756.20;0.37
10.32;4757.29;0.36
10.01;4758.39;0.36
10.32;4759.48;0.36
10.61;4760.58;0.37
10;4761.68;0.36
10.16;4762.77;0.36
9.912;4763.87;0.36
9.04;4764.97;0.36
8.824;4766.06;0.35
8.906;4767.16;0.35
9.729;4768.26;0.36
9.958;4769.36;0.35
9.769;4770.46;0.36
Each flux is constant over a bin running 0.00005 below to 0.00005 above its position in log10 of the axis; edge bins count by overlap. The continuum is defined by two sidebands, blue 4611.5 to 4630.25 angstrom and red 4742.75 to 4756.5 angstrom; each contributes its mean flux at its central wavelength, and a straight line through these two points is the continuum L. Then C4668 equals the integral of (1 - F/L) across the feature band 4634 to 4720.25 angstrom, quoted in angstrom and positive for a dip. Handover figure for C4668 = 1.7 angstrom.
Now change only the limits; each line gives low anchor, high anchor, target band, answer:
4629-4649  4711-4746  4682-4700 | -0.18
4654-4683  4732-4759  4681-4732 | 0.42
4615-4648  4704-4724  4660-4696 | -0.44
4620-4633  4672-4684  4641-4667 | 0.83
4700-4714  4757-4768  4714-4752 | -4.07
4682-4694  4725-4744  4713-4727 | -0.79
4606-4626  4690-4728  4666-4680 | 0.27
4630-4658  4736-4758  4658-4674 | -0.59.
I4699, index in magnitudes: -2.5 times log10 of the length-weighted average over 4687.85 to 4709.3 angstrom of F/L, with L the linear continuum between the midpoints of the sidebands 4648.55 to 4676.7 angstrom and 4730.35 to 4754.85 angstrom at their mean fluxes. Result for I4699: 0.04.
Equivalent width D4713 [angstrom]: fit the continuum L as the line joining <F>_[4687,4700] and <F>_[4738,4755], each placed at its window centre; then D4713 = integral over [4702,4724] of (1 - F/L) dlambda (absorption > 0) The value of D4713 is 0.61 angstrom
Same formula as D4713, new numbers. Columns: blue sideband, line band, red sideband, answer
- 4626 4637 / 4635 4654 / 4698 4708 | 1.4 angstrom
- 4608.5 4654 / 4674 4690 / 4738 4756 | -0.2 angstrom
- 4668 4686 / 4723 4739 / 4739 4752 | 0.3 angstrom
